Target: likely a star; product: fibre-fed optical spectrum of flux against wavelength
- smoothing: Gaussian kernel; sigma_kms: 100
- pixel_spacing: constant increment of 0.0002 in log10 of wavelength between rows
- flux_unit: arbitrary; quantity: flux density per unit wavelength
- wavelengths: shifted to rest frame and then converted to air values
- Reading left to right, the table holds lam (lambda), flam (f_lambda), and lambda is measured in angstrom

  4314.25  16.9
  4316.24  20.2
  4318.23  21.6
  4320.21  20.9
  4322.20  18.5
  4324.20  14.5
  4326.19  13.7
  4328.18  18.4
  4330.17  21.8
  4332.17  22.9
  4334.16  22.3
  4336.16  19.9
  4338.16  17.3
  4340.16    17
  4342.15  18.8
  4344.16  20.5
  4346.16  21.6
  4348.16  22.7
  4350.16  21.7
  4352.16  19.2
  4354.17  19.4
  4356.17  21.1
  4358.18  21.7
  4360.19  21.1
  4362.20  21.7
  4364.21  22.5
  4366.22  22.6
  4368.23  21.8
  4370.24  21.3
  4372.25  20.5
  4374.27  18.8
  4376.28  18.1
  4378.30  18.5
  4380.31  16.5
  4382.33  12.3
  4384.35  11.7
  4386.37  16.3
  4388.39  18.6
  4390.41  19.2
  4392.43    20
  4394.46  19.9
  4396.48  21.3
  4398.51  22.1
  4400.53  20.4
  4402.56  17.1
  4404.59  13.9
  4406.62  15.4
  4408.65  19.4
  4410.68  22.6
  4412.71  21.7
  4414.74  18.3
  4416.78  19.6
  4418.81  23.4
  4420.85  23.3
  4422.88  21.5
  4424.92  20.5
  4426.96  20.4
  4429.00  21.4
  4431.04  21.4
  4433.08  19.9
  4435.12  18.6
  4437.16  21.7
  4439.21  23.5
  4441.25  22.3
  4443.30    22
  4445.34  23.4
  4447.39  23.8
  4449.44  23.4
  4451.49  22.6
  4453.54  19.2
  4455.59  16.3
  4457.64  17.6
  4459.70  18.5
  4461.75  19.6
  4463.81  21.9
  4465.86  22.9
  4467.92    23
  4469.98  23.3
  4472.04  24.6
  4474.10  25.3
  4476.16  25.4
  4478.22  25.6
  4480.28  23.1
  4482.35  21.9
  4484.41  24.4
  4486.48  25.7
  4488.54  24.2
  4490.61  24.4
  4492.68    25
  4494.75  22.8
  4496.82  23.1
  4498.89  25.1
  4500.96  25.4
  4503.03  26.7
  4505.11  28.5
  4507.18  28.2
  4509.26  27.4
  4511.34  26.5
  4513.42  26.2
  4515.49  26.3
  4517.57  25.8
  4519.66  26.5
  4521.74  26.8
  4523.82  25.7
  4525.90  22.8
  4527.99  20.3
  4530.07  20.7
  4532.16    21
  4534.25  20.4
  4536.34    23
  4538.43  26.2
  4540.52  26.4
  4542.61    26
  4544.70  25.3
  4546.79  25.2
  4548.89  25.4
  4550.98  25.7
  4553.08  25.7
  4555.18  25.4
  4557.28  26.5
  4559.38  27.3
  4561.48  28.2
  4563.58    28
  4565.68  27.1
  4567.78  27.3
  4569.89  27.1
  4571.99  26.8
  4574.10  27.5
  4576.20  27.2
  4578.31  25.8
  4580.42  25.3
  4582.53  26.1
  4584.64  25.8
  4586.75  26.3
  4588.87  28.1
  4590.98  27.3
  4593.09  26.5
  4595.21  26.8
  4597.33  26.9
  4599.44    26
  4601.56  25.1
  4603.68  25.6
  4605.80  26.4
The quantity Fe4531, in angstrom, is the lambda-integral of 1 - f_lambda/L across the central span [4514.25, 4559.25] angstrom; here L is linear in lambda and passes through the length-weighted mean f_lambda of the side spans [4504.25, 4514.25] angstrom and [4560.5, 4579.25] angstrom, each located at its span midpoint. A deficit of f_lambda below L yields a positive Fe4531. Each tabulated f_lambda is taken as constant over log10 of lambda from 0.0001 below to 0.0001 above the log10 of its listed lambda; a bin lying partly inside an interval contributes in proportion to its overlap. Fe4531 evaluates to 4.3 angstrom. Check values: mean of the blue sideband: 27.4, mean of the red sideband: 27.2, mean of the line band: 24.7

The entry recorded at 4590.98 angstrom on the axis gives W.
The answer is 27.3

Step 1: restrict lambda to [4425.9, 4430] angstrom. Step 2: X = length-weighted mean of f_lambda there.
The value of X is 20.9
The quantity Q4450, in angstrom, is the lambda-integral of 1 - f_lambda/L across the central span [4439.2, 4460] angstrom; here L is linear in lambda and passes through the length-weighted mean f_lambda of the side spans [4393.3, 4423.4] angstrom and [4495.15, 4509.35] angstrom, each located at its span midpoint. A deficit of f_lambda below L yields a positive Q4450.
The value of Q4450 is 1.38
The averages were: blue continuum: 20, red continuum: 26.1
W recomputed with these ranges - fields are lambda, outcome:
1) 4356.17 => 21.1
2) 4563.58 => 28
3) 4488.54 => 24.2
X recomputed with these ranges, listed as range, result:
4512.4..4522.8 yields 26.3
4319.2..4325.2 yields 18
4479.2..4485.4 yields 23.1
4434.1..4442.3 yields 21.5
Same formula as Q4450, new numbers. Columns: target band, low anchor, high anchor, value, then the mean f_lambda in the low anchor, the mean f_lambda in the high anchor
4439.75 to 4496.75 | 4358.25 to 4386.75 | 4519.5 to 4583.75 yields -0.6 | 19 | 25.4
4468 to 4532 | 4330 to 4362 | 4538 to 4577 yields 0.2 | 20.6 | 26.5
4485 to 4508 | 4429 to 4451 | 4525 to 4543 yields -2.9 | 22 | 22.9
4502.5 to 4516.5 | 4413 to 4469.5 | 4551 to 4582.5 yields -1.7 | 21.1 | 26.7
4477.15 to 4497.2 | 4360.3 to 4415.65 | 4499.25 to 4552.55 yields -0.5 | 19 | 25.1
